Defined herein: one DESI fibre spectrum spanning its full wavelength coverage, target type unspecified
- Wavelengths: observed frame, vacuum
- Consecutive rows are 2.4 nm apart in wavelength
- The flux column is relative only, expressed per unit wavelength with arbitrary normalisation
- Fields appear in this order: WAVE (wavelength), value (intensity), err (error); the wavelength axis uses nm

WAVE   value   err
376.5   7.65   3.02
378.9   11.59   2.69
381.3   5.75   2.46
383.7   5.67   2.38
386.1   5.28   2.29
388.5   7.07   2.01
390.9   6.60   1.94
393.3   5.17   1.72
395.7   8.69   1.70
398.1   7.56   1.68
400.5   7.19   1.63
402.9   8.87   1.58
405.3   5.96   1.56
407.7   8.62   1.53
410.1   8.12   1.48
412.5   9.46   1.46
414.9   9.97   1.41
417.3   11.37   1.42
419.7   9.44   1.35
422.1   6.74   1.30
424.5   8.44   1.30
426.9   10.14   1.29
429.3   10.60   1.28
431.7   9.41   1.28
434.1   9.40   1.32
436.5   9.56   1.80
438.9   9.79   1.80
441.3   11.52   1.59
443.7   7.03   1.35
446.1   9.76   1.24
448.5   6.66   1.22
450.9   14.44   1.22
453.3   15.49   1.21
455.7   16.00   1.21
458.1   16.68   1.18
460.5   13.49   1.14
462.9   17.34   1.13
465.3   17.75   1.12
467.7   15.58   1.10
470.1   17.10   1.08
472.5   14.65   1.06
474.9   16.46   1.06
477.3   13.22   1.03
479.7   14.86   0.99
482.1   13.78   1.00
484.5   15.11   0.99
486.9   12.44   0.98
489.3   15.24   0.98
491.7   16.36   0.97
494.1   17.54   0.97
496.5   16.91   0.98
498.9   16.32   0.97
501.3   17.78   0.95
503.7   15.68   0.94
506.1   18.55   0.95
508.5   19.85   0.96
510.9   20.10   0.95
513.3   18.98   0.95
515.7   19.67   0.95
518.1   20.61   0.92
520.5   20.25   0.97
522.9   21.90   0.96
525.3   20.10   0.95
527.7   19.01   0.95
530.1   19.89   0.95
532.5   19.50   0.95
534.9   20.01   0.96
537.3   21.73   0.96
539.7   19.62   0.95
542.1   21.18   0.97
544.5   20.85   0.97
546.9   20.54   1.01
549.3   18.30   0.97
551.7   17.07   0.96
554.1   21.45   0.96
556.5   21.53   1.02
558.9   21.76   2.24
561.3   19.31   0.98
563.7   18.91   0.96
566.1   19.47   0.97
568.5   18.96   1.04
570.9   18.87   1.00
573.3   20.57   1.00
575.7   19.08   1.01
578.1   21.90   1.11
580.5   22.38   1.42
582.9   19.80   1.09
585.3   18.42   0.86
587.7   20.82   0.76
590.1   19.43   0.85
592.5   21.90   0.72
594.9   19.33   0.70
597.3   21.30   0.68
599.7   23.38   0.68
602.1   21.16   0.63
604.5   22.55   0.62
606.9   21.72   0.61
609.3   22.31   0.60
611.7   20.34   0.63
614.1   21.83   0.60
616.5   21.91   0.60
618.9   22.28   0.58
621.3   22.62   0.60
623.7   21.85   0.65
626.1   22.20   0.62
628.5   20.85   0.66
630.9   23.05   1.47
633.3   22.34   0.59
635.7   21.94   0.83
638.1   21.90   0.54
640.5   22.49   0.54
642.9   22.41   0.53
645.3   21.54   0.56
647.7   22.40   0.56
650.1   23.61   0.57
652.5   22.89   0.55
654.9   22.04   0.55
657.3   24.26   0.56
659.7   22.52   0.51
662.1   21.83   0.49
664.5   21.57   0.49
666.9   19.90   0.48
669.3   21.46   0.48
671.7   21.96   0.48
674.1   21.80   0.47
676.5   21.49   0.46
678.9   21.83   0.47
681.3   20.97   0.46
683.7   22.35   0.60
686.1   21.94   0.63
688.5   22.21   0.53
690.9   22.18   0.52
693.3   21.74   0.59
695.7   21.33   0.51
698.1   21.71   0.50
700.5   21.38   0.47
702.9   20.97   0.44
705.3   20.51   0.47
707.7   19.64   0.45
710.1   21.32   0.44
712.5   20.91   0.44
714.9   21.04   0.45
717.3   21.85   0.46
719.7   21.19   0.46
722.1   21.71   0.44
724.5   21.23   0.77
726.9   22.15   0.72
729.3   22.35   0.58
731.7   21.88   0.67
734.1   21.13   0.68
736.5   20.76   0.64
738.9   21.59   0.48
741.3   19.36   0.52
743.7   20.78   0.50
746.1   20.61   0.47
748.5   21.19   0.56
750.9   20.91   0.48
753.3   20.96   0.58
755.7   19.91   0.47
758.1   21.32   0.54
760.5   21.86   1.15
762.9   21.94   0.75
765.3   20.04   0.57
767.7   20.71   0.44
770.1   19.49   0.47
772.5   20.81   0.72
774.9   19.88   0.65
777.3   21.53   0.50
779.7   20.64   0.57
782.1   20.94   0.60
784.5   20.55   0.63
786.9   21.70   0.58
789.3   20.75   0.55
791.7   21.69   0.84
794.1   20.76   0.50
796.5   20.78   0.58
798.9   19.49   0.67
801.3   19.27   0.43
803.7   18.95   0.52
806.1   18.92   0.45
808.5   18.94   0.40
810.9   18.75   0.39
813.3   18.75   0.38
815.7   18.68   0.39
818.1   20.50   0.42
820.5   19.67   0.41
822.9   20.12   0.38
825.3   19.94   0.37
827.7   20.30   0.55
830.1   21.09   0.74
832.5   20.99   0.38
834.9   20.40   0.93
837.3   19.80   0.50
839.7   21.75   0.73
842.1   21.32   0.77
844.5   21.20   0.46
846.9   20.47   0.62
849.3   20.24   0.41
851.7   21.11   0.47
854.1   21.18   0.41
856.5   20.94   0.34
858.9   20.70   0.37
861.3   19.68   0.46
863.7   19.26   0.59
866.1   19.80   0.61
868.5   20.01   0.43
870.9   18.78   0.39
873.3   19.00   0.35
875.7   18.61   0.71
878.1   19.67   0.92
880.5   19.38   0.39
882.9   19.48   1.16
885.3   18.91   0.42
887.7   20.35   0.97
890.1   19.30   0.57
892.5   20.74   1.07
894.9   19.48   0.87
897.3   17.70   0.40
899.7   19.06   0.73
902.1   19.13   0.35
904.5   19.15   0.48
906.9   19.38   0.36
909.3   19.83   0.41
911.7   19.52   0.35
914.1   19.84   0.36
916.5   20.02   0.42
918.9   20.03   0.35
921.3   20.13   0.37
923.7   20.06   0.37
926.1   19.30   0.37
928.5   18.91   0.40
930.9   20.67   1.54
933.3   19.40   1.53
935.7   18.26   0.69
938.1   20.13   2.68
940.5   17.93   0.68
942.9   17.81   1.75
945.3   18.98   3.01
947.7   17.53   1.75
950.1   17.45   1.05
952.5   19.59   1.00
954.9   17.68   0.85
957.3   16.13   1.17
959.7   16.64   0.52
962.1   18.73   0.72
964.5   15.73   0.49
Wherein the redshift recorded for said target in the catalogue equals 0.130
